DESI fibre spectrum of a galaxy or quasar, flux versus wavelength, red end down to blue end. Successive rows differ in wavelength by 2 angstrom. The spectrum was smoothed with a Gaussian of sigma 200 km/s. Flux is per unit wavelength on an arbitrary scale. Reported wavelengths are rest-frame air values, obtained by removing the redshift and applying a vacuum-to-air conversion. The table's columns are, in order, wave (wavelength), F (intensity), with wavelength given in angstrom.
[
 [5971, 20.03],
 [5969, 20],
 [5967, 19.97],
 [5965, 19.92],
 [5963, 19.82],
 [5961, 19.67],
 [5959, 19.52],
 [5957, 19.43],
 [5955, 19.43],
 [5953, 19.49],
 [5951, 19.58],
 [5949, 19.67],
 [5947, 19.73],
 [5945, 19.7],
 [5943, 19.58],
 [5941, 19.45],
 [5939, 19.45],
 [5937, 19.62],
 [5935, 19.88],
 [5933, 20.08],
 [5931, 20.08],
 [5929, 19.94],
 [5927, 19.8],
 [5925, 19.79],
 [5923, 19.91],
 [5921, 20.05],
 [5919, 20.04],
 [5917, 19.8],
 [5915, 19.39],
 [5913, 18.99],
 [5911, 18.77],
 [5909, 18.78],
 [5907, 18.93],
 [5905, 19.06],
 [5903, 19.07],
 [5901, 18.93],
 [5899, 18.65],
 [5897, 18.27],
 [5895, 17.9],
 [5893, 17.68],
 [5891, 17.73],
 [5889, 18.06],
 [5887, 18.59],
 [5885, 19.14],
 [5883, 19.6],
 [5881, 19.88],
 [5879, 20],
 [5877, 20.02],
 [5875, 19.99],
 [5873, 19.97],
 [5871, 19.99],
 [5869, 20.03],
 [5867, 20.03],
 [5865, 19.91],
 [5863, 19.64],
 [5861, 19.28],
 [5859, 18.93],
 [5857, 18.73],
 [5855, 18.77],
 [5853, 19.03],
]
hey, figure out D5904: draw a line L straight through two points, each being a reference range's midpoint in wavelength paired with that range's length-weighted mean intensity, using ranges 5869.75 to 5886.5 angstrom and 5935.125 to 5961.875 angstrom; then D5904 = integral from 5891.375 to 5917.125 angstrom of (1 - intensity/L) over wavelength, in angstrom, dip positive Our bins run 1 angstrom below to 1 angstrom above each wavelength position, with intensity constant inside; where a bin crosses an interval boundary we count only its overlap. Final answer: 1.3 angstrom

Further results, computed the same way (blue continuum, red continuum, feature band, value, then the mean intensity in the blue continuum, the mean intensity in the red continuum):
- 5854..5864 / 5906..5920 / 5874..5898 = 0.3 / 19.1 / 19.2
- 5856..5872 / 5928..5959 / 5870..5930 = 1.2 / 19.6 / 19.7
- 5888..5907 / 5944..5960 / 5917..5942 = -1.0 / 18.4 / 19.6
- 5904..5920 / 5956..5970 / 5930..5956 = -0.2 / 19.2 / 19.8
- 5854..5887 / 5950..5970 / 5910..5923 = 0.1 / 19.6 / 19.7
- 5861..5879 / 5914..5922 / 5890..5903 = 1.0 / 19.9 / 19.8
